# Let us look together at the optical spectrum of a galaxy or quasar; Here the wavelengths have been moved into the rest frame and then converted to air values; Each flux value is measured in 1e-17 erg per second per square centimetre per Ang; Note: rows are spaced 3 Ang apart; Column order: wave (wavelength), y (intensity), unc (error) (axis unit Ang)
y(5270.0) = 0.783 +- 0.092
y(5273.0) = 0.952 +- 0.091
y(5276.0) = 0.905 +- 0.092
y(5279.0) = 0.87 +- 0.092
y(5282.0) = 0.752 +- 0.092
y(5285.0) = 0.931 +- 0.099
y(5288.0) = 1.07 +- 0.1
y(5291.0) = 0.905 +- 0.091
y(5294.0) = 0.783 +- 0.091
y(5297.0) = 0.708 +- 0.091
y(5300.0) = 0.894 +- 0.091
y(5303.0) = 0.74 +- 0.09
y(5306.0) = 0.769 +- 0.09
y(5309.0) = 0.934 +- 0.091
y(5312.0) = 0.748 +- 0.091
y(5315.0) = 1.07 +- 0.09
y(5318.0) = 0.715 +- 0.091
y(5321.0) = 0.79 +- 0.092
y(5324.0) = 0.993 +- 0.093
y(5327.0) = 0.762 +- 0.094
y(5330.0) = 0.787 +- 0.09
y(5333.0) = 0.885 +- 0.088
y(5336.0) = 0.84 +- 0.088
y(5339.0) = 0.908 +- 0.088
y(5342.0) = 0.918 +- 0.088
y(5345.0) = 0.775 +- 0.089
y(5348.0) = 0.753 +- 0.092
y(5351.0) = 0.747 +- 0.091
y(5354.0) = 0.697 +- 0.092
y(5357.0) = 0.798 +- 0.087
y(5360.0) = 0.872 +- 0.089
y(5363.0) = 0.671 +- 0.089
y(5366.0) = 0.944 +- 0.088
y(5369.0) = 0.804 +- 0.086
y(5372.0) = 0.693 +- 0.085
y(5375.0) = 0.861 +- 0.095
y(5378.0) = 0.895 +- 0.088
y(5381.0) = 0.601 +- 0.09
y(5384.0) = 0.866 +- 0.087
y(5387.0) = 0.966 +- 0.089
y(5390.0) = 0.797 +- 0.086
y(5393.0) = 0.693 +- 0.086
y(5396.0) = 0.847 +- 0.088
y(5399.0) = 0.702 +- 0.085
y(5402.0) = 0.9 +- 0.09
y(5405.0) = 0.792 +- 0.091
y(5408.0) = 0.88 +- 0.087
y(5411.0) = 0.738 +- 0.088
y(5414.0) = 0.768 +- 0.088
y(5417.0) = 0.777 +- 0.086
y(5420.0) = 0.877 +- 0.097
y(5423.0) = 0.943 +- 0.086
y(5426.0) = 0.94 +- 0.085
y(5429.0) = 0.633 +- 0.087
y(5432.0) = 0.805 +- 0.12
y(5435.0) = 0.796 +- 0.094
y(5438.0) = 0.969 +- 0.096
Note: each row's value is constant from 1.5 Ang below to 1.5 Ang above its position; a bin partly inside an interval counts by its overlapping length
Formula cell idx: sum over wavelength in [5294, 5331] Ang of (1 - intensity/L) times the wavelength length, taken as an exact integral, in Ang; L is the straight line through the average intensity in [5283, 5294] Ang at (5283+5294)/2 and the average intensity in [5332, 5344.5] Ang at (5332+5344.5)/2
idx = 3.4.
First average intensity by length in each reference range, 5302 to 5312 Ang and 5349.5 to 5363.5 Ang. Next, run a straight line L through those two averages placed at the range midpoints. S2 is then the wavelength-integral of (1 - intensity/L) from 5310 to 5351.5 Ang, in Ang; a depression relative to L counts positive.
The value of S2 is -2.7 Ang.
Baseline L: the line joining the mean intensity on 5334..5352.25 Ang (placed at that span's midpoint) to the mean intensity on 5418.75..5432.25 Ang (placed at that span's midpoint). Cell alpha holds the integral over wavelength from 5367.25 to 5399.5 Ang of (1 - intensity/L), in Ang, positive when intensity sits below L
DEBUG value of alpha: 1.4 Ang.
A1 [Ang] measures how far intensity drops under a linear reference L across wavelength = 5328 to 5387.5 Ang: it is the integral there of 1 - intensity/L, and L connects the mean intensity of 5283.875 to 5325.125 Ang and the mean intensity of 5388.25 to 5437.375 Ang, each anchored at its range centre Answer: 1.67 Ang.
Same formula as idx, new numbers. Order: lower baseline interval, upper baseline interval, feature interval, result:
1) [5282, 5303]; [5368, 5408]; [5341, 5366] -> 1.19 Ang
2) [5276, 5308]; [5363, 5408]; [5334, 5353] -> 0.10 Ang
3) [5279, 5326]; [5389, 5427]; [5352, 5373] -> 1.24 Ang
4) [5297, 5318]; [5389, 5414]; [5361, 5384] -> 0.50 Ang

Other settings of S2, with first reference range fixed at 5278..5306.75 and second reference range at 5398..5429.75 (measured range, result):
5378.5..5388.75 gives 0.1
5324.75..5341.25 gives -0.2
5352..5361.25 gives 0.5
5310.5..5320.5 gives 0.0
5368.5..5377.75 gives 0.3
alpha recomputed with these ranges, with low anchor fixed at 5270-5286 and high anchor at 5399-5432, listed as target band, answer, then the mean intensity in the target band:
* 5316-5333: 0.59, 0.824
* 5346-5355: 1.14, 0.737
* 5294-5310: 1.10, 0.803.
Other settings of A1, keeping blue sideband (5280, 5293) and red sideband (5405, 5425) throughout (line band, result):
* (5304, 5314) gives 0.8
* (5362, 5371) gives 0.5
